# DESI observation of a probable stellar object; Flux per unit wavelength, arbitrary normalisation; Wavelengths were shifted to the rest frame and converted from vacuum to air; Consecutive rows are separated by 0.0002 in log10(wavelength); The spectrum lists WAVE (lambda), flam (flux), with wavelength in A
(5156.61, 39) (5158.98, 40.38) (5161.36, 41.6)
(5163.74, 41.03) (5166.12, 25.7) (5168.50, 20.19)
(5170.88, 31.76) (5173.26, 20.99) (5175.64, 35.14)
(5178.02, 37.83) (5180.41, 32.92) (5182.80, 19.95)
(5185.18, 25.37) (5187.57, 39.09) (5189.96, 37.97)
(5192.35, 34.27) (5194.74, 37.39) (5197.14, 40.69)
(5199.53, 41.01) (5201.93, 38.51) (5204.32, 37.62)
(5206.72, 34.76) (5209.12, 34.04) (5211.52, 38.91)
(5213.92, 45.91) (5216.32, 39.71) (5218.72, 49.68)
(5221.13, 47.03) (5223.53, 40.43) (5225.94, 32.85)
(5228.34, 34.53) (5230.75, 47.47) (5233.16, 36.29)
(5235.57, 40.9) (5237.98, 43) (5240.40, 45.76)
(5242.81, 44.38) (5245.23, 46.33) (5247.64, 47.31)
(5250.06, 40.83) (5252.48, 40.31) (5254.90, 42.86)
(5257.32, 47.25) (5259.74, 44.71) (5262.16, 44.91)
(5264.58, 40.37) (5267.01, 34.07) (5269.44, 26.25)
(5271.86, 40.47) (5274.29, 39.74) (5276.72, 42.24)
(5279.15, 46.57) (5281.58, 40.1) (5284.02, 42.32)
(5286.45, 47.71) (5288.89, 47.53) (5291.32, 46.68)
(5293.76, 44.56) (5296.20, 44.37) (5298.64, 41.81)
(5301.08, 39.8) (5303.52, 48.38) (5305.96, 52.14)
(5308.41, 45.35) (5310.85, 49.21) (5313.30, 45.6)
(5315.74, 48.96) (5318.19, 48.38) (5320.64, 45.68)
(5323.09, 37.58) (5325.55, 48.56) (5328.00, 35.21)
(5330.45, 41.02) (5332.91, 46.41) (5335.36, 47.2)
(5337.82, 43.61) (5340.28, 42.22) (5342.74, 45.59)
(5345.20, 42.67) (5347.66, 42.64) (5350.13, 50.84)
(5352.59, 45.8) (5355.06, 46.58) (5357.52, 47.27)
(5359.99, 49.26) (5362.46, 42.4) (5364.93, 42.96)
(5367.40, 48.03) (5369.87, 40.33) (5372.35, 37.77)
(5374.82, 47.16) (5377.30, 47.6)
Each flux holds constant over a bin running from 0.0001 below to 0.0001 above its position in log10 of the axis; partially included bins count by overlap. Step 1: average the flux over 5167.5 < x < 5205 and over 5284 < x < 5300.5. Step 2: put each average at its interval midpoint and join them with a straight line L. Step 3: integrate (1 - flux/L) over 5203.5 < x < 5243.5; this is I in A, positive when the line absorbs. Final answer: -3.7 A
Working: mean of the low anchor 33.2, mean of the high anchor 45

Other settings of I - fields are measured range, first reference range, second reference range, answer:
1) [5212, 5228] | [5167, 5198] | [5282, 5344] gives -3.0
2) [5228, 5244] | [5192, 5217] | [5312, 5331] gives -0.9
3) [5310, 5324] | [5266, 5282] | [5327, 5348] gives -1.5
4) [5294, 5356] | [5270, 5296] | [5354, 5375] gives -1.5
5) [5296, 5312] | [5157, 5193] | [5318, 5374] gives -1.8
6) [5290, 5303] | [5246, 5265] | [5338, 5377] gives 0.1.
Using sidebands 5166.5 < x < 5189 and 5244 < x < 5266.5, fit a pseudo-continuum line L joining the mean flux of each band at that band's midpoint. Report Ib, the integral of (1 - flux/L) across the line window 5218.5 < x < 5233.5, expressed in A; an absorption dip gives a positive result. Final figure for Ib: -1.1 A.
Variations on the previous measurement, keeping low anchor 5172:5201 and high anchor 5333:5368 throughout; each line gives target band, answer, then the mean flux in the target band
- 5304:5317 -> -1.73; 48.3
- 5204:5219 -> -1.78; 39.6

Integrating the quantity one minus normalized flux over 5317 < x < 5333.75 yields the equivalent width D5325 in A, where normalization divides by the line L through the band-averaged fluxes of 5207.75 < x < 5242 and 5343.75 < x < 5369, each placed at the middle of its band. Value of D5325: 0.6 A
